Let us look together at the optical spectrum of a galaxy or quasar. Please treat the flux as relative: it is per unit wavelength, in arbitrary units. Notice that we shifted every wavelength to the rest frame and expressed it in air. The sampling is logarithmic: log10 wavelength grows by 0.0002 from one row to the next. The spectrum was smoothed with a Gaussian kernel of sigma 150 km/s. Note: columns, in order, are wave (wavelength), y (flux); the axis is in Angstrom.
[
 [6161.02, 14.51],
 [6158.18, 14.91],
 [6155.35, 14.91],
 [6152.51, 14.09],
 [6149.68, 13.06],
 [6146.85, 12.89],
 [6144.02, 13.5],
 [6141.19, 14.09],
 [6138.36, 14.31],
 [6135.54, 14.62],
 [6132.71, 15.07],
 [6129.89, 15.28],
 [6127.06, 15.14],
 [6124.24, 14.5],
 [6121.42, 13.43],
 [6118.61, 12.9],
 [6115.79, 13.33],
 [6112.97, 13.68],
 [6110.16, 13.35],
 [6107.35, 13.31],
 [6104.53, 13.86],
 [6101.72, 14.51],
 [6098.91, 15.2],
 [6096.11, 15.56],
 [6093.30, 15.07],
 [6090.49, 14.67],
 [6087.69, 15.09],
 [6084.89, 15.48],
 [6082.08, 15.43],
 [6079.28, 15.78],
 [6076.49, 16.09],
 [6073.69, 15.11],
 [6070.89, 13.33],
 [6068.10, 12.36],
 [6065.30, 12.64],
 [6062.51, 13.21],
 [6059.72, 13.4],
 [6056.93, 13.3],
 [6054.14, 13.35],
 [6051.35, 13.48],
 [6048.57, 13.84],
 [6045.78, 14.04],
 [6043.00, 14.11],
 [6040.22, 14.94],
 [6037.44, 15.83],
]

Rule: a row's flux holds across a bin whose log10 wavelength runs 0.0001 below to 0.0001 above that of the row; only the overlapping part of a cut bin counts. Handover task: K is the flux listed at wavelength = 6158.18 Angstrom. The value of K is 14.91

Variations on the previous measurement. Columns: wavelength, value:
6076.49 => 16.09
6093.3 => 15.07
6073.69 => 15.11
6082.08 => 15.43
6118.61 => 12.9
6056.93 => 13.3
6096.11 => 15.56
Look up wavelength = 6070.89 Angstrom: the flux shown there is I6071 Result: 13.33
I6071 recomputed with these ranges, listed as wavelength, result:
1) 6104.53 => 13.86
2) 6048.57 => 13.84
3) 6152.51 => 14.09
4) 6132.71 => 15.07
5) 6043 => 14.11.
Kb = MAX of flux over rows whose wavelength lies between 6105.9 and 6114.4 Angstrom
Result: 13.68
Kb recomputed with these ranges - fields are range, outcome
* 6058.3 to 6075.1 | 15.11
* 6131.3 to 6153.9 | 15.07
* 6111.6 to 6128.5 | 15.14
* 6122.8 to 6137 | 15.28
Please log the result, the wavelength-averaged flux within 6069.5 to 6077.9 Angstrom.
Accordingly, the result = 14.9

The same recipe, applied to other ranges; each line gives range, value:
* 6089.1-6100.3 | 15.1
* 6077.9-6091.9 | 15.3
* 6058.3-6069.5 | 12.9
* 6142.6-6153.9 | 13.4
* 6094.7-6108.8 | 14.5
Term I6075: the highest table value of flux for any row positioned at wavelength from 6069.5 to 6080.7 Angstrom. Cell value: 16.09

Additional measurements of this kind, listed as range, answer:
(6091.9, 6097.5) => 15.56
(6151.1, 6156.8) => 14.91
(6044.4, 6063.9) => 14.04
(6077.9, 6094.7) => 15.78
